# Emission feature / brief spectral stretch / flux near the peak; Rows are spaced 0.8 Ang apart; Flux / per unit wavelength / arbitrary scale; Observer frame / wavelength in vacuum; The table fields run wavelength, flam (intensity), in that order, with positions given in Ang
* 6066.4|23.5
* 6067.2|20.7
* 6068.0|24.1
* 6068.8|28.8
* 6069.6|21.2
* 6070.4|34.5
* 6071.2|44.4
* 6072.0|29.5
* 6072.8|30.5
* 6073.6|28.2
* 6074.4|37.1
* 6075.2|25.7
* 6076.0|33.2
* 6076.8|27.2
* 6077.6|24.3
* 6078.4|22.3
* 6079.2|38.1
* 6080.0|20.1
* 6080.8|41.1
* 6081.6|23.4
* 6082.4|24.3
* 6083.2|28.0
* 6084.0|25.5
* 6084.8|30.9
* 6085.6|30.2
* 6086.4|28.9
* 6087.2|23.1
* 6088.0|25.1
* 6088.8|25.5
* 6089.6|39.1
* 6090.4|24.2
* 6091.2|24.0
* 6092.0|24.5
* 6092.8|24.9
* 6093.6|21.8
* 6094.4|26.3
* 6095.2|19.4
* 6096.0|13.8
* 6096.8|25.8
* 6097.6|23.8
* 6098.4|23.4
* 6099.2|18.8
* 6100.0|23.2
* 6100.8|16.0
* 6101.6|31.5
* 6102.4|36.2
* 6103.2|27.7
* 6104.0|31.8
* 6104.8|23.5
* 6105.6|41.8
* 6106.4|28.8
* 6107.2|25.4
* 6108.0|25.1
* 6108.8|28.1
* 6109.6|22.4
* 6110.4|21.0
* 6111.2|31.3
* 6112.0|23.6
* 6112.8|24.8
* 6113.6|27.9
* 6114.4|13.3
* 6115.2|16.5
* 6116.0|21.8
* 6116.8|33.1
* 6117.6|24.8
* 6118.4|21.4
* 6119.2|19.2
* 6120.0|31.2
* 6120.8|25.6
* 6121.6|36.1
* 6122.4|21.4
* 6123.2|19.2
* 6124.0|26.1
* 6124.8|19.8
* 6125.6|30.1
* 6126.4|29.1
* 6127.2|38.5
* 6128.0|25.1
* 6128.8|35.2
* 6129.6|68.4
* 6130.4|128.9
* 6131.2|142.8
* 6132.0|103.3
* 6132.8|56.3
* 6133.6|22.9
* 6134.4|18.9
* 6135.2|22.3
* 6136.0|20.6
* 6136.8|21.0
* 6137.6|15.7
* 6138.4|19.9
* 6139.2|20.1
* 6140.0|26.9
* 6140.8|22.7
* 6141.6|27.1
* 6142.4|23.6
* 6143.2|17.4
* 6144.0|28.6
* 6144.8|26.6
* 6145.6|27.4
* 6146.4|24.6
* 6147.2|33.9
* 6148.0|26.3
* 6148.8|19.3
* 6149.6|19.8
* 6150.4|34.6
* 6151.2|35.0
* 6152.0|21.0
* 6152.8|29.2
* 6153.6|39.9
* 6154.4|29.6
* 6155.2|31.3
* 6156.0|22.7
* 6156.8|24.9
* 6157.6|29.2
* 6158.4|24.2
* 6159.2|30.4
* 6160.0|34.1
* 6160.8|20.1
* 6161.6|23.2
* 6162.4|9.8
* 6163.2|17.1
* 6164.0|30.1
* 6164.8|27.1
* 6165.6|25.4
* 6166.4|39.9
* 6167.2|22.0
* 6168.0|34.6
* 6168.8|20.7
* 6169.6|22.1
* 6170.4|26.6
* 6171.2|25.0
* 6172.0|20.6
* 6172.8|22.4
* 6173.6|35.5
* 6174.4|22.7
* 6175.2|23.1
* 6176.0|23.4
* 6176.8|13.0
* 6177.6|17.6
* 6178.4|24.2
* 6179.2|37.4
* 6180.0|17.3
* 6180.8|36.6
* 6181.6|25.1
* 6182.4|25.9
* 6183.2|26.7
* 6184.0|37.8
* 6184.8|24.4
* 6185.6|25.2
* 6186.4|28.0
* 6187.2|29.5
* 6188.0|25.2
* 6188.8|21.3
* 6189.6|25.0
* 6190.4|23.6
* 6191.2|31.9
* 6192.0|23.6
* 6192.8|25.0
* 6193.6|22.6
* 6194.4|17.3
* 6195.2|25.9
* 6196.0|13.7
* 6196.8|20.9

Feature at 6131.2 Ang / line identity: H-beta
